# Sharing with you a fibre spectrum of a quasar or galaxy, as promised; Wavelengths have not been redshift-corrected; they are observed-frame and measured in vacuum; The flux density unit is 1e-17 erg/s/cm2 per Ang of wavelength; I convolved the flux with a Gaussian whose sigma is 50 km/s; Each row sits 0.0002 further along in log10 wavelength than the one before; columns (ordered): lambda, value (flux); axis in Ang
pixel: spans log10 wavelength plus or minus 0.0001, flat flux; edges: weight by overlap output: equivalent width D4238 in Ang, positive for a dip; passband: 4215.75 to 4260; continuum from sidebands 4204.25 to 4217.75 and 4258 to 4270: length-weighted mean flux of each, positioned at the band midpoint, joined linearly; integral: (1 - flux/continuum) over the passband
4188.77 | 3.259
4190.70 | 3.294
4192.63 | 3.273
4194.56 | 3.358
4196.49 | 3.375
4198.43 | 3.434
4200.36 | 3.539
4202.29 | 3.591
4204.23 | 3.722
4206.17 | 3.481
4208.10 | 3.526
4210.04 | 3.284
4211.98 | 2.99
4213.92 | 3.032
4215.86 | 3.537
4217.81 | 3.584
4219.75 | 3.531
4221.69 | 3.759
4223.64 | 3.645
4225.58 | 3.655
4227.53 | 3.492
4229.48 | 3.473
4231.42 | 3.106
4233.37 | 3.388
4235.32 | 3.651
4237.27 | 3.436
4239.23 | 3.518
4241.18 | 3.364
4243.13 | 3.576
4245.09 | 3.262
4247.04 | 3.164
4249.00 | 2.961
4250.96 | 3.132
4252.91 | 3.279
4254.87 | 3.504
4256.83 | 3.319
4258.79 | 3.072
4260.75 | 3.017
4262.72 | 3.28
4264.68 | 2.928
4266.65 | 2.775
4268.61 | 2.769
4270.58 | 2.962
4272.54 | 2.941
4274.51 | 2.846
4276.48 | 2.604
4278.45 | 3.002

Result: -3.41 Ang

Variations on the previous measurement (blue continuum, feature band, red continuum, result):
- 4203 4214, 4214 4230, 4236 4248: -0.8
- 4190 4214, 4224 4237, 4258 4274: -1.1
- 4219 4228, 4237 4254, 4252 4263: 0.4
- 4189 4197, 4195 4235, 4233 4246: -0.9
